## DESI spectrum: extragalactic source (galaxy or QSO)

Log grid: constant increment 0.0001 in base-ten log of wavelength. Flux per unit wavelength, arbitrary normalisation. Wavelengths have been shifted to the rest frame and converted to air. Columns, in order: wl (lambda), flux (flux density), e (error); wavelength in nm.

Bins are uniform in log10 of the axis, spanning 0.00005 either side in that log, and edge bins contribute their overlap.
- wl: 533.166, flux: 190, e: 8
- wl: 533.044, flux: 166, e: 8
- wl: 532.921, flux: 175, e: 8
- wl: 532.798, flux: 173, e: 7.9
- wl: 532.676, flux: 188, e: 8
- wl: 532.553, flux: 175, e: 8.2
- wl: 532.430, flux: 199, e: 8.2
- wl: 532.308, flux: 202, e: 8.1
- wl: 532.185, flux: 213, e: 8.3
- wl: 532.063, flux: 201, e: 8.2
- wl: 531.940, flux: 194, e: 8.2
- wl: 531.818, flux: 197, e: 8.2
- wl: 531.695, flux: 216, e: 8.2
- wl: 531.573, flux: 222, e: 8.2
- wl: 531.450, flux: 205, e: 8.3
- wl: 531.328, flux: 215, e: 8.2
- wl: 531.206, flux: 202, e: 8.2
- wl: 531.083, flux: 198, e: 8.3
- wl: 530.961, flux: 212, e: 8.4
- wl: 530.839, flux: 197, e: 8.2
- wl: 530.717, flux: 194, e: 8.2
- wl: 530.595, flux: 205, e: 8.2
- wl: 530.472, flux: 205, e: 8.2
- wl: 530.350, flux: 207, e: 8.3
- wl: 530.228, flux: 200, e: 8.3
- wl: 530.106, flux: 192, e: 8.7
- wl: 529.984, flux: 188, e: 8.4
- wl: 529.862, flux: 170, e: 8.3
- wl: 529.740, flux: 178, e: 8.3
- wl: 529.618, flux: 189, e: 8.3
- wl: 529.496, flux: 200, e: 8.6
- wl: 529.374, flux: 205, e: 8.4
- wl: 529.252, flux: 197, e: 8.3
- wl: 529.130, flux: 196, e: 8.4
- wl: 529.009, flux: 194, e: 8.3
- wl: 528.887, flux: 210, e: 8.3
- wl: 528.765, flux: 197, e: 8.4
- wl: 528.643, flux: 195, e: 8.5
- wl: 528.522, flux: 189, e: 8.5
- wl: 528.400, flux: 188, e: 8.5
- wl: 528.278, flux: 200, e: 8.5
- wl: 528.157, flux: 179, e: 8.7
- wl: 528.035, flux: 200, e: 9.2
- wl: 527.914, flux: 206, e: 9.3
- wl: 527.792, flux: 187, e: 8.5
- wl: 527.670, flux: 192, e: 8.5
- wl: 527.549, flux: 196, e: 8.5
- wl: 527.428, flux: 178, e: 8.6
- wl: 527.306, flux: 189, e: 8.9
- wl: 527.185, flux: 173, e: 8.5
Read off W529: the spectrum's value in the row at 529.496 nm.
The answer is 200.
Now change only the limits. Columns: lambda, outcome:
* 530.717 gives 194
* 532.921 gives 175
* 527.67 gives 192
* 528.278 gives 200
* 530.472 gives 205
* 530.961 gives 212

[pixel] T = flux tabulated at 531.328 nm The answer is 215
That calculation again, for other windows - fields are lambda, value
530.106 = 192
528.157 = 179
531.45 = 205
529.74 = 178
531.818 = 197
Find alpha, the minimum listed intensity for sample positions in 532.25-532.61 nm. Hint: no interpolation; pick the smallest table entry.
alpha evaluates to 175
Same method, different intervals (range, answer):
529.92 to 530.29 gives 188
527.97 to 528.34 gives 179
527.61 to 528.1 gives 187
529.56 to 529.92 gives 170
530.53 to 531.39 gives 194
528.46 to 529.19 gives 189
